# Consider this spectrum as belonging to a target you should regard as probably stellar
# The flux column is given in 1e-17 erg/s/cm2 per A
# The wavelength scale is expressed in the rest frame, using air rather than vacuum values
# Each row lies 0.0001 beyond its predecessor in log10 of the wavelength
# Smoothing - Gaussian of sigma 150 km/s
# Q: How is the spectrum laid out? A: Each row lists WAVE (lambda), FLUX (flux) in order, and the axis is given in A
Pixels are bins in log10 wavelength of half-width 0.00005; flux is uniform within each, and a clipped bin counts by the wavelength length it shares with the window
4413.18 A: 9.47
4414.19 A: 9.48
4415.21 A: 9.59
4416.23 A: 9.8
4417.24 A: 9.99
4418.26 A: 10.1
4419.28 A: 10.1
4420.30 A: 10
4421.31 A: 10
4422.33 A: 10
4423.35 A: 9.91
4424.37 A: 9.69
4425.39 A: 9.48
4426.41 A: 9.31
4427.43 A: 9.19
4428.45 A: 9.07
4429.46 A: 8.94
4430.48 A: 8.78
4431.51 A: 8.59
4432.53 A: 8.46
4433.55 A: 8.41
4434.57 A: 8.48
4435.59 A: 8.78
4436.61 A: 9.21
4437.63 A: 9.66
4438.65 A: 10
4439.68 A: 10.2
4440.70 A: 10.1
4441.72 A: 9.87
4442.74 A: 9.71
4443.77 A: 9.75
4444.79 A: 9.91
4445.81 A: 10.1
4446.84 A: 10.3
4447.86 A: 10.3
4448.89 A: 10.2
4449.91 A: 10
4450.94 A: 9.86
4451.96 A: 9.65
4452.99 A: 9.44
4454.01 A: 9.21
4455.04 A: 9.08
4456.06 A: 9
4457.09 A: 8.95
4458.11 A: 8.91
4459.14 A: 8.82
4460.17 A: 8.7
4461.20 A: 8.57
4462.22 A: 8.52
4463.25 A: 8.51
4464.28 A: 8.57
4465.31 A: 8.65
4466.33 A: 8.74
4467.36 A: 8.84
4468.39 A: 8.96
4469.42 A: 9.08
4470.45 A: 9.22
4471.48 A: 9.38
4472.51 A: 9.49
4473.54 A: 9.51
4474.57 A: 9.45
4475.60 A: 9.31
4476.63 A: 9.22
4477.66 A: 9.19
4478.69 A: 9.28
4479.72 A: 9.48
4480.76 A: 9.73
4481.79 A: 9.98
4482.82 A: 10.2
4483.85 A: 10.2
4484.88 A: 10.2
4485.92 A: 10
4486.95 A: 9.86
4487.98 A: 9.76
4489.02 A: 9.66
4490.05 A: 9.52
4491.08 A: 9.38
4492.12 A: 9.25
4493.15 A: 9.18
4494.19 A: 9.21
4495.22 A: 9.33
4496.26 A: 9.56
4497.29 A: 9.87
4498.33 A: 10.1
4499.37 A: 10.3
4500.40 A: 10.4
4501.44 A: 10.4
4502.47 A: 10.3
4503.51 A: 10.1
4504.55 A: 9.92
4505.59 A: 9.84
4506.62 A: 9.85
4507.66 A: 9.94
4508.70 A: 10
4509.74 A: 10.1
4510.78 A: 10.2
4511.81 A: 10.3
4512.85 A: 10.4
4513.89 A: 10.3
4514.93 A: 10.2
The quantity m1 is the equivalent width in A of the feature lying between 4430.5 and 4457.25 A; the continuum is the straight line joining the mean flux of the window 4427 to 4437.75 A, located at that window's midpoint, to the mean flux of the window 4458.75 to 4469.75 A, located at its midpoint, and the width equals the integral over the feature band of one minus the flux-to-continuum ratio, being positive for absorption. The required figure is -2.1 A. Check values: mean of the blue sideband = 8.84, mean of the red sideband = 8.72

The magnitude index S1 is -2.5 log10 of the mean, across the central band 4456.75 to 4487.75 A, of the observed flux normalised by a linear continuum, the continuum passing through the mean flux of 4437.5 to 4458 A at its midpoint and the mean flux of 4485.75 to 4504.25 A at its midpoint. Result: 0.06 mag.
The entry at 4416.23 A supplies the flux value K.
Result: 9.8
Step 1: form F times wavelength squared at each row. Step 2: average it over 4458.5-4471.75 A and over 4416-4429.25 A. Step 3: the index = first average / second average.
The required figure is 0.92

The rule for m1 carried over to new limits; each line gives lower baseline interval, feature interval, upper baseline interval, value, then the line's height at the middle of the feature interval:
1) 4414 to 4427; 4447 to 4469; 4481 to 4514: 1.62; 9.86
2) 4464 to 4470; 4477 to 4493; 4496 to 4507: -0.37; 9.48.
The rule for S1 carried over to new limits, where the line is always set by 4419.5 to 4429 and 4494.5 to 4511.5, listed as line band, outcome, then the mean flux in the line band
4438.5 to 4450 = -0.03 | 10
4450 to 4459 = 0.06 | 9.28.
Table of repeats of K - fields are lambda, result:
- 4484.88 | 10.2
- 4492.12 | 9.25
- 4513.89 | 10.3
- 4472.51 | 9.49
